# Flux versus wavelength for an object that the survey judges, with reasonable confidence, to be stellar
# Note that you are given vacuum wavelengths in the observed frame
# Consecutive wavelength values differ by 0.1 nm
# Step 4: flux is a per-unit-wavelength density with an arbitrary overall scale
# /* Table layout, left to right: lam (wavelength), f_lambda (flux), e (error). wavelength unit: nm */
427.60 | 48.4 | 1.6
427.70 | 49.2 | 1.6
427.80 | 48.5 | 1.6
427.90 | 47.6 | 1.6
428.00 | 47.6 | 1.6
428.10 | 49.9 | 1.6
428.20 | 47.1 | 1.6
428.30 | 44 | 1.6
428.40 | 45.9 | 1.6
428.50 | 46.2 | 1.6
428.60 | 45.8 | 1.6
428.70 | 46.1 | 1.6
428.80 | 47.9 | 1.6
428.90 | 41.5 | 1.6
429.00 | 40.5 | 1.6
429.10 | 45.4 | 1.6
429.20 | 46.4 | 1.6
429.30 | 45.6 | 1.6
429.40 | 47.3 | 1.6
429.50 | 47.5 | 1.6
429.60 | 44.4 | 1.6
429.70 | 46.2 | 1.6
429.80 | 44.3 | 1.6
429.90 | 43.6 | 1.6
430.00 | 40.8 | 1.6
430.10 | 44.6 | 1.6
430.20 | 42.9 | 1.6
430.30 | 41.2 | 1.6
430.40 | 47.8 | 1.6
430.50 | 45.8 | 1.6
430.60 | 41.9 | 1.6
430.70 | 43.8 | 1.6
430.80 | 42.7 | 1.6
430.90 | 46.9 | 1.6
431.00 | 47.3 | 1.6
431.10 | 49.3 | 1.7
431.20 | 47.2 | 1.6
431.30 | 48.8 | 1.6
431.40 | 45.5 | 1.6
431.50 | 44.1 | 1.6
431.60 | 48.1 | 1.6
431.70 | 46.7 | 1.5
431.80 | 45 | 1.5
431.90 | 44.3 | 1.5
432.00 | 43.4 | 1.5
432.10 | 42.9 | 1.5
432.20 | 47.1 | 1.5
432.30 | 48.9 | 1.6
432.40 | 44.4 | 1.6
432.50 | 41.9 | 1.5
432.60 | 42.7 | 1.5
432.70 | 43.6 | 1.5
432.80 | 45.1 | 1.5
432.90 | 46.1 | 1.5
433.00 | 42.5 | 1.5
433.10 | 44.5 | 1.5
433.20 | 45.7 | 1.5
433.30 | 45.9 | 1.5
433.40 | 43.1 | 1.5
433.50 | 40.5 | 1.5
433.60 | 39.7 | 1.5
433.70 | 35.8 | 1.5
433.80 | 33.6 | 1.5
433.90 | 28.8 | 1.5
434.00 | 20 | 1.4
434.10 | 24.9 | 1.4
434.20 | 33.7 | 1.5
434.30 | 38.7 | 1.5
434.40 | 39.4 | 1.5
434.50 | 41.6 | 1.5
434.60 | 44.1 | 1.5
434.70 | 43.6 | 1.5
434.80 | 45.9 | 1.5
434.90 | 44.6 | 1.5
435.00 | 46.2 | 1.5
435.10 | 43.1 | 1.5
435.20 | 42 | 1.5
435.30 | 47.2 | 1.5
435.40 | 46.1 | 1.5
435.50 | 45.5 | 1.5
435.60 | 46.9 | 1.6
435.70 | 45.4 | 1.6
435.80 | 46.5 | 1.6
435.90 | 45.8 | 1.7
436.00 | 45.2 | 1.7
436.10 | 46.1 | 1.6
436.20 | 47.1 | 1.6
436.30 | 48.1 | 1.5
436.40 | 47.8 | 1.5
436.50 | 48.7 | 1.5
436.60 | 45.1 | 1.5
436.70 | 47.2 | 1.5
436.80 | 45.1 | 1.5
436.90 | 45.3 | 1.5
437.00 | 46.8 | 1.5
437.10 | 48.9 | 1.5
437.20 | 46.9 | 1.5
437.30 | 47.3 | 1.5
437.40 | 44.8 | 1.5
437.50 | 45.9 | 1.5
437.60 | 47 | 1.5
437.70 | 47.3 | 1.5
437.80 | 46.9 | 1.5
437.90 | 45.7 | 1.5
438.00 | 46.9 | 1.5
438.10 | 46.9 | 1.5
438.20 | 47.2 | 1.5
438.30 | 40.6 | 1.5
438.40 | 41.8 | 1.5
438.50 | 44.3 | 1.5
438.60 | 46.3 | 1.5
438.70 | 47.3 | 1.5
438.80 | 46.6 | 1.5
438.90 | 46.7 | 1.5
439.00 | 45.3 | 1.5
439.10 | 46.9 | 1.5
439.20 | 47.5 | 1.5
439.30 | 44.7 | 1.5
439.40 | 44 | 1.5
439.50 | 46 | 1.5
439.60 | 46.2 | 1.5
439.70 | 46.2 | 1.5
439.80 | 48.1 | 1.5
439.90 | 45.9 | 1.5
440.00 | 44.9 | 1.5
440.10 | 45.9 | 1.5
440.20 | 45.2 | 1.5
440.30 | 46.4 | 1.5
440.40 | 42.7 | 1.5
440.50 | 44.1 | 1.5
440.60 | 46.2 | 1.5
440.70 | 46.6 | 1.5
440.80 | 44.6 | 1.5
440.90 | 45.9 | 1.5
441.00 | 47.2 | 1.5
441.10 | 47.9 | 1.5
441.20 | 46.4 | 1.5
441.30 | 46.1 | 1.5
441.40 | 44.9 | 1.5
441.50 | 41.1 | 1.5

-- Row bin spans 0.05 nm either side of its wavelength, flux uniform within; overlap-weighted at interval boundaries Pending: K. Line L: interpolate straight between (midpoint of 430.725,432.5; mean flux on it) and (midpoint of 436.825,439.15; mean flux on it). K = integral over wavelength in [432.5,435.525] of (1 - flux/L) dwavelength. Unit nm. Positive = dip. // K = 0.34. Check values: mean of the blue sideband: 45.9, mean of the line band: 40.8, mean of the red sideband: 46.1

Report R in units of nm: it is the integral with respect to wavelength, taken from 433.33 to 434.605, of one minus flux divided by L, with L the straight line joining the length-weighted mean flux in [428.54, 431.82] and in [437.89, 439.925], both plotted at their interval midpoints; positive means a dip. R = 0.28 nm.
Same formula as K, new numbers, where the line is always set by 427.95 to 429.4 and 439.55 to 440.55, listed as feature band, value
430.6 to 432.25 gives 0.00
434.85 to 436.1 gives 0.01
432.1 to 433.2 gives 0.03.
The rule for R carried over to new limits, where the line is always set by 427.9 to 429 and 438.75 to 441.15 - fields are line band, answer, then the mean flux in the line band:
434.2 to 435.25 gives 0.079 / 42.5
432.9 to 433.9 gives 0.111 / 40.9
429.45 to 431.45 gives 0.037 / 45.1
